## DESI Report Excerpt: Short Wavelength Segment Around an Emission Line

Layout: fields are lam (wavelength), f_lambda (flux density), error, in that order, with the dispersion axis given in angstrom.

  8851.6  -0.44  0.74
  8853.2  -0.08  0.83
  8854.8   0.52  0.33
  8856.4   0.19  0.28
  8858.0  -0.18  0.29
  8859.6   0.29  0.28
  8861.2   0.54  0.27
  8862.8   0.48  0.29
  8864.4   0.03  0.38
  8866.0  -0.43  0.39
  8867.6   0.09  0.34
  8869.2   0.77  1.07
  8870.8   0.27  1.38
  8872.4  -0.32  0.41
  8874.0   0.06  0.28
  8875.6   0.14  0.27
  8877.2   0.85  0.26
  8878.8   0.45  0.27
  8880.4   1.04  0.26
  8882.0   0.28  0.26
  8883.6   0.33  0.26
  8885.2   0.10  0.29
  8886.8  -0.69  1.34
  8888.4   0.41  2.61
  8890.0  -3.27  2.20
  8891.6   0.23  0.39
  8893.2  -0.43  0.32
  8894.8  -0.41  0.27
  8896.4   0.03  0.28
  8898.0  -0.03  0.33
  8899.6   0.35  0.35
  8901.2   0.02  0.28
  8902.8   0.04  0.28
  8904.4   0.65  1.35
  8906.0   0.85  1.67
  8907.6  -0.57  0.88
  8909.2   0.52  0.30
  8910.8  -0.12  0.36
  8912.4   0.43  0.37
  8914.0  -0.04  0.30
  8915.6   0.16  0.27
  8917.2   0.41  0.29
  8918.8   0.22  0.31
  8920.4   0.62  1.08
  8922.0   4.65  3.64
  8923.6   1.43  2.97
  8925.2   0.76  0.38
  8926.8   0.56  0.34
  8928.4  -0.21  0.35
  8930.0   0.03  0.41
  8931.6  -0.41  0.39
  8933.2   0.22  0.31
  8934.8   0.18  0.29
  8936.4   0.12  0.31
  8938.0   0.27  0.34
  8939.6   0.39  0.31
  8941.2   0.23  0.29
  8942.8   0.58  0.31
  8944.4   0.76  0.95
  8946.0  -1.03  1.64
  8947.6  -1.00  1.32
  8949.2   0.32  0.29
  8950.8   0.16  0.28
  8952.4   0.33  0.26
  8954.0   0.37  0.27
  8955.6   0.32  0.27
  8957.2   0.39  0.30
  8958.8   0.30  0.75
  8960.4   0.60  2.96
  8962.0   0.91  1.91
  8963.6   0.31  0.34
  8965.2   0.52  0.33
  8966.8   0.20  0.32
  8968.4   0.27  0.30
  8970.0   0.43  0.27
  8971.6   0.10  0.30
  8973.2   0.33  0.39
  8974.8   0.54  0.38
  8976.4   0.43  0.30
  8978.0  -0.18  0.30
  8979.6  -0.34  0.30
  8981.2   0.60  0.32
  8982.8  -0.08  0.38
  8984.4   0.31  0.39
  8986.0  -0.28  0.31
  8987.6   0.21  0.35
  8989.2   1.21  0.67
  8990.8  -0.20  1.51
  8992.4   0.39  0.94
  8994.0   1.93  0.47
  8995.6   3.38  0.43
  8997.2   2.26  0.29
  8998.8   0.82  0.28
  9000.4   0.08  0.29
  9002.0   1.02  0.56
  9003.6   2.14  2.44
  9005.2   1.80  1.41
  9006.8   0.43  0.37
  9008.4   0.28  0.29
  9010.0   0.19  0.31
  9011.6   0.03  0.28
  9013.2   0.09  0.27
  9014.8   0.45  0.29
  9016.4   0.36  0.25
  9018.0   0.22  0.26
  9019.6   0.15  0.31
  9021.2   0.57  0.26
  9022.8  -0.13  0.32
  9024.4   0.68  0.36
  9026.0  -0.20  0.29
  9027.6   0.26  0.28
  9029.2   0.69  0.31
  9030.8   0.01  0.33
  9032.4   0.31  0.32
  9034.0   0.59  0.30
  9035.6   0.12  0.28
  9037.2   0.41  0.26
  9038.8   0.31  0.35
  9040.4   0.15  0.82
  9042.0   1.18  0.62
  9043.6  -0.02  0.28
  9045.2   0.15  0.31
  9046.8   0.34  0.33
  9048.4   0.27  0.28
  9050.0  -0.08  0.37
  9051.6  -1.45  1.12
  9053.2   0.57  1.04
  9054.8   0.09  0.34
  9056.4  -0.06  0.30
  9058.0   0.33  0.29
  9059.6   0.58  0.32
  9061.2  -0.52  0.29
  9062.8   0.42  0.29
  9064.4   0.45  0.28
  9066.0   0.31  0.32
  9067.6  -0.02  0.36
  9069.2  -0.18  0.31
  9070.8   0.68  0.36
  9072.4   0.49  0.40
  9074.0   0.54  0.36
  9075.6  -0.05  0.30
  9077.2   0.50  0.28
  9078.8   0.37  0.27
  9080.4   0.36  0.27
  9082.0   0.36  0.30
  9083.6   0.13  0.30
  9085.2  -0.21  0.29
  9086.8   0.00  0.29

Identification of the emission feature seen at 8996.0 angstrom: H-beta 4861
